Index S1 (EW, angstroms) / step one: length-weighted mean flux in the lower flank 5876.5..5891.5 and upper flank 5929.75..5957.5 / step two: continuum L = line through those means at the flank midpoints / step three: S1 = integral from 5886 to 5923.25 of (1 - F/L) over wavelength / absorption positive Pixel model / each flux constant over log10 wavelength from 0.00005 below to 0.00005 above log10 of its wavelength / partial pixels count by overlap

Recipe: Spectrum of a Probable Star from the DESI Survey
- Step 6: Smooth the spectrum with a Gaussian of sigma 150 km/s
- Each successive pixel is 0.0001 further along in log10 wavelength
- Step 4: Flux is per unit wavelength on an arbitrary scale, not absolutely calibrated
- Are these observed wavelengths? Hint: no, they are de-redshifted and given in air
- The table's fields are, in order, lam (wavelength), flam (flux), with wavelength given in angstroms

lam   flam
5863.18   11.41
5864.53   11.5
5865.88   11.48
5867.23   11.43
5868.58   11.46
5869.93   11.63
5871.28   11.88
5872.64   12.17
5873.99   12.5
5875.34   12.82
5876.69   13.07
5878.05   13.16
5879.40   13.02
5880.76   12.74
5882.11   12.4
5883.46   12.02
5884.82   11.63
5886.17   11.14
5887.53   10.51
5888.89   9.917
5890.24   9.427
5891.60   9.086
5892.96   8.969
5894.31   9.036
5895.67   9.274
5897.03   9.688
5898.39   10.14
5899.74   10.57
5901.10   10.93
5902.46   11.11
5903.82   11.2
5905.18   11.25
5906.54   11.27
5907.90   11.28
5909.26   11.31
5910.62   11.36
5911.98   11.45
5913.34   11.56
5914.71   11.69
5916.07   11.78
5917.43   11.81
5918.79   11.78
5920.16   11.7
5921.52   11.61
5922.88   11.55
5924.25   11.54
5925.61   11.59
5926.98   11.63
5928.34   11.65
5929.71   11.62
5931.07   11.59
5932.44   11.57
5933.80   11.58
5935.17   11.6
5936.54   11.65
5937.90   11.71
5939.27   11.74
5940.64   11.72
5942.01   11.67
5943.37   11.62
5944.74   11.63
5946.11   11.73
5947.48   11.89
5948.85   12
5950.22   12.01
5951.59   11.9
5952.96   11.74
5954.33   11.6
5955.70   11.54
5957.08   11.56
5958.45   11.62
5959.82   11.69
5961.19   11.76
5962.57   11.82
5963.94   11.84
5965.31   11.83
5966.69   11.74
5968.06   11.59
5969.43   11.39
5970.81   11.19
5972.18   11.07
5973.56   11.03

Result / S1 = 2.7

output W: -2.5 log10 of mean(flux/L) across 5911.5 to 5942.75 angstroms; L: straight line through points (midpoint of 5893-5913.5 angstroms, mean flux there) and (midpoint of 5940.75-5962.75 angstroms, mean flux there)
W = -0.04 mag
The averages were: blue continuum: 10.7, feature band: 11.6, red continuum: 11.7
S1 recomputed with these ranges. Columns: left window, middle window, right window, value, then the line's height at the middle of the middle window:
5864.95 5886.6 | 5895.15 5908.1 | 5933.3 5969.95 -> 1.4 angstroms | 12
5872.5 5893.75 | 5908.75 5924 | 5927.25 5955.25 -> 0.0 angstroms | 11.6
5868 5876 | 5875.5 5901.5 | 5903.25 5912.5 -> 1.8 angstroms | 11.7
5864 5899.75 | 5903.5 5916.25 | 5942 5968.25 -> 0.0 angstroms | 11.4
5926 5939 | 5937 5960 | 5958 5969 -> -0.1 angstroms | 11.7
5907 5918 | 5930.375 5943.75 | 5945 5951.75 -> 0.1 angstroms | 11.8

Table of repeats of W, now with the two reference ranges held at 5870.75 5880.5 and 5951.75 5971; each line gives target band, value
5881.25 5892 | 0.157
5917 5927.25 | 0.043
